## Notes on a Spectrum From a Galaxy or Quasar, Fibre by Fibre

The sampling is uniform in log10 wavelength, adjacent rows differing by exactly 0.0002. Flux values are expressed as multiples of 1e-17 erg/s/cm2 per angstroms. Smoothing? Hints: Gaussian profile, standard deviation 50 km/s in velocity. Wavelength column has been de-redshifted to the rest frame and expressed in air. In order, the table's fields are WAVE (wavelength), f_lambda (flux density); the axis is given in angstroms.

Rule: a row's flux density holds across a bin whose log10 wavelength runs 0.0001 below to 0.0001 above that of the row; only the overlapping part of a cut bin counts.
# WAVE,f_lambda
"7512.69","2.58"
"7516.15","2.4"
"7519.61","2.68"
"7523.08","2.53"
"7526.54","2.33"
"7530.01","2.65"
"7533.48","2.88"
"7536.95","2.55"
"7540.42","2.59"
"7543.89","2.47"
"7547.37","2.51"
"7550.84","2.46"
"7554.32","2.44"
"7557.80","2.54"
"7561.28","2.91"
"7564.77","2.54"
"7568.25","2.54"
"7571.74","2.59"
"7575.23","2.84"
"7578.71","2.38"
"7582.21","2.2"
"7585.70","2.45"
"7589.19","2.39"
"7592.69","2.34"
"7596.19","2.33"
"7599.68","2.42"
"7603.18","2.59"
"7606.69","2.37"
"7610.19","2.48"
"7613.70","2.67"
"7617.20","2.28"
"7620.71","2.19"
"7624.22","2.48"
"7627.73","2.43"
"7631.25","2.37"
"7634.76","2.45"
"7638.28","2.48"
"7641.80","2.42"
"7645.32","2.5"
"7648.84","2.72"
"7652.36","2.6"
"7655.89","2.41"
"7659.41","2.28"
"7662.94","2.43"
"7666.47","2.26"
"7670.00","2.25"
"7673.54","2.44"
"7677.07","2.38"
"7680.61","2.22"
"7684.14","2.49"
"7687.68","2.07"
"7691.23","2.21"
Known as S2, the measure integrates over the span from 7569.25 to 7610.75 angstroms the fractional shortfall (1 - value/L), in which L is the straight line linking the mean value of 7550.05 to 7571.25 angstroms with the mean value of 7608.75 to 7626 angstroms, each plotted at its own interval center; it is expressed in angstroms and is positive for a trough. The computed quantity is 0.8 angstroms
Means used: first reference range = 2.58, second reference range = 2.42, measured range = 2.45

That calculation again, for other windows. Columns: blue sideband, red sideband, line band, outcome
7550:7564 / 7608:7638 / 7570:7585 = 0.24 angstroms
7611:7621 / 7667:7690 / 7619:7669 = -1.31 angstroms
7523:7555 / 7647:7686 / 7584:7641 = 1.05 angstroms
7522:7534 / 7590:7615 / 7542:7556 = 0.37 angstroms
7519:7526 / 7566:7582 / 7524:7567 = -0.41 angstroms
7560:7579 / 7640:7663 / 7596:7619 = 1.03 angstroms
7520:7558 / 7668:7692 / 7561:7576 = -0.95 angstroms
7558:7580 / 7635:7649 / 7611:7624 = 0.74 angstroms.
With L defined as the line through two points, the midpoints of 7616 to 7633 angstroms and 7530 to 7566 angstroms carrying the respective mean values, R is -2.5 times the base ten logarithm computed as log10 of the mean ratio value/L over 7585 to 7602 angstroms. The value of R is 0.027 mag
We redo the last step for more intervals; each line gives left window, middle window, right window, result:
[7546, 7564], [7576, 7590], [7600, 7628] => 0.05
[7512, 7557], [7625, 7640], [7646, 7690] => -0.01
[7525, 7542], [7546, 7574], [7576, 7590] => -0.04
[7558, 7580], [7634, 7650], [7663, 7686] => -0.03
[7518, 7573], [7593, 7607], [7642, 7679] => 0.04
